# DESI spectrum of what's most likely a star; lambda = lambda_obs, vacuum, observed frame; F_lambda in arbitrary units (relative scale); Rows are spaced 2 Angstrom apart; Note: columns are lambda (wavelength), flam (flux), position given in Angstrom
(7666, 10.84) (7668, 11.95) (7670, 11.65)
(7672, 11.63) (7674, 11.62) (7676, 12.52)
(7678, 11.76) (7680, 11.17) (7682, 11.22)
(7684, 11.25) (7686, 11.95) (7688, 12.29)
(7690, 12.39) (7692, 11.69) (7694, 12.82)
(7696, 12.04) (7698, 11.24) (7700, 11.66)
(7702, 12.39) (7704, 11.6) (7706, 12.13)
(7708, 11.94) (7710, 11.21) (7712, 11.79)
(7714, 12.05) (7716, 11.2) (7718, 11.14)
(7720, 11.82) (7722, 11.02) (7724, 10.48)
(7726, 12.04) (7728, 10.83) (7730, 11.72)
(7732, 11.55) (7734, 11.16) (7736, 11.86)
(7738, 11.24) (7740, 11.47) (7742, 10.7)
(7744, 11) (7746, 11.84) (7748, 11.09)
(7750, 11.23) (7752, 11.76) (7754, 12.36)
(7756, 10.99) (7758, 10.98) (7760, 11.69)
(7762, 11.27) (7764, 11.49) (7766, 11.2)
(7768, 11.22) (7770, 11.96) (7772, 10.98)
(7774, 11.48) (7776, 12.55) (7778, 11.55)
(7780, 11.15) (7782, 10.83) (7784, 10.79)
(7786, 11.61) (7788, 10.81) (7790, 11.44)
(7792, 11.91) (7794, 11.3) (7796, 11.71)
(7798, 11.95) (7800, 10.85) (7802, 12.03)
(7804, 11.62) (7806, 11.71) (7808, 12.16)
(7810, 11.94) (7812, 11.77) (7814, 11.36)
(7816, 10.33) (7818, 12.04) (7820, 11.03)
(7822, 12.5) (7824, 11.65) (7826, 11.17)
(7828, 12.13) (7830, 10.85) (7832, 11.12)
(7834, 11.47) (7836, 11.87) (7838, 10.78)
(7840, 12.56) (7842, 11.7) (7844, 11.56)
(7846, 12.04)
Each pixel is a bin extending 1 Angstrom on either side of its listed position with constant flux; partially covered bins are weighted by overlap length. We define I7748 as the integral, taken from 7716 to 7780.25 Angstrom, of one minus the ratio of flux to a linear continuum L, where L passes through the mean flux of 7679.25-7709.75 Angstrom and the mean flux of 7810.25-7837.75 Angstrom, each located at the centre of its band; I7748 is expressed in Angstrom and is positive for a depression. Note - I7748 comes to 1.6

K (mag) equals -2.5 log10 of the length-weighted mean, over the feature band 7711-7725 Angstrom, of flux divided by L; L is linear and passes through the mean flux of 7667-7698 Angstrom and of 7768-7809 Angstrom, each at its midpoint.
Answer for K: 0.035 mag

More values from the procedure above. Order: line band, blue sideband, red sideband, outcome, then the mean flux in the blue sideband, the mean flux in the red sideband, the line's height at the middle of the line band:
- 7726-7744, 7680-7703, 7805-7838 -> 0.04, 11.9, 11.5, 11.8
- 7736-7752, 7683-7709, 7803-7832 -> 0.05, 12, 11.6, 11.8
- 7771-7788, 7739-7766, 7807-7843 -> 0.01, 11.4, 11.6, 11.4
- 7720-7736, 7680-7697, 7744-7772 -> 0.03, 11.9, 11.4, 11.6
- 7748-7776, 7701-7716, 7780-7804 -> 0.01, 11.8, 11.4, 11.5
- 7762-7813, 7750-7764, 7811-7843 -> 0.00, 11.5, 11.5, 11.5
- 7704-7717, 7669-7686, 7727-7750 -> -0.02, 11.6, 11.3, 11.5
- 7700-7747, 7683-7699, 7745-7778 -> 0.02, 12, 11.5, 11.8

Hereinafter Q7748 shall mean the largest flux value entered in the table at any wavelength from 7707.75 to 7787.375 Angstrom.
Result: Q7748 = 12.55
